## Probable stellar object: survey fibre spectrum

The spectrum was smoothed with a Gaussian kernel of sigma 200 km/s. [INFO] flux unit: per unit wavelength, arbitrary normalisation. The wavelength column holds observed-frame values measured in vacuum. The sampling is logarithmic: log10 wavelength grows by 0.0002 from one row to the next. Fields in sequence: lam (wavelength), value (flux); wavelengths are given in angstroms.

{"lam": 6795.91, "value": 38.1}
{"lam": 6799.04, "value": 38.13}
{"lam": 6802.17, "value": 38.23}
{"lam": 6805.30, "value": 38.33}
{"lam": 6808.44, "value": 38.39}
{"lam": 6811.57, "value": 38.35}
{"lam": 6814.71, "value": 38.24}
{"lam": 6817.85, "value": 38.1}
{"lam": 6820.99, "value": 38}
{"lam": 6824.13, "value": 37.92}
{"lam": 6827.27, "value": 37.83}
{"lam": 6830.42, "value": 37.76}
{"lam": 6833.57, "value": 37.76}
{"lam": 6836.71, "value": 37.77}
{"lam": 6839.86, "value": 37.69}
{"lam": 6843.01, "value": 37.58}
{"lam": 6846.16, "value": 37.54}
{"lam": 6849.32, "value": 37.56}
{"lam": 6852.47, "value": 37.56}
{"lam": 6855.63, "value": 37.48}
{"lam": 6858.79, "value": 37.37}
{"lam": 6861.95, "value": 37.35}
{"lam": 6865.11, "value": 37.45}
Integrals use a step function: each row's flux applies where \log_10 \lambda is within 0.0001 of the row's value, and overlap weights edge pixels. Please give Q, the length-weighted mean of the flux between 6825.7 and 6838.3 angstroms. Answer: 37.8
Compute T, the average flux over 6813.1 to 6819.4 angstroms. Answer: 38.2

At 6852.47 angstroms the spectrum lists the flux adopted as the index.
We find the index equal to 37.56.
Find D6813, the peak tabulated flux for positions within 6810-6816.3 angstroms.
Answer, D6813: 38.35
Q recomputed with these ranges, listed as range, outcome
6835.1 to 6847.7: 37.7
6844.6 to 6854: 37.5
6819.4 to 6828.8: 37.9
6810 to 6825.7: 38.1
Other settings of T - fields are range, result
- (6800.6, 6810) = 38.3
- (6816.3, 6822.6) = 38.1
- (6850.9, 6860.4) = 37.4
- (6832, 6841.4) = 37.8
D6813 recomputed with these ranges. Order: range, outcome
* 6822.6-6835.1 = 37.92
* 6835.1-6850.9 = 37.77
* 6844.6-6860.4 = 37.56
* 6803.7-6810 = 38.39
